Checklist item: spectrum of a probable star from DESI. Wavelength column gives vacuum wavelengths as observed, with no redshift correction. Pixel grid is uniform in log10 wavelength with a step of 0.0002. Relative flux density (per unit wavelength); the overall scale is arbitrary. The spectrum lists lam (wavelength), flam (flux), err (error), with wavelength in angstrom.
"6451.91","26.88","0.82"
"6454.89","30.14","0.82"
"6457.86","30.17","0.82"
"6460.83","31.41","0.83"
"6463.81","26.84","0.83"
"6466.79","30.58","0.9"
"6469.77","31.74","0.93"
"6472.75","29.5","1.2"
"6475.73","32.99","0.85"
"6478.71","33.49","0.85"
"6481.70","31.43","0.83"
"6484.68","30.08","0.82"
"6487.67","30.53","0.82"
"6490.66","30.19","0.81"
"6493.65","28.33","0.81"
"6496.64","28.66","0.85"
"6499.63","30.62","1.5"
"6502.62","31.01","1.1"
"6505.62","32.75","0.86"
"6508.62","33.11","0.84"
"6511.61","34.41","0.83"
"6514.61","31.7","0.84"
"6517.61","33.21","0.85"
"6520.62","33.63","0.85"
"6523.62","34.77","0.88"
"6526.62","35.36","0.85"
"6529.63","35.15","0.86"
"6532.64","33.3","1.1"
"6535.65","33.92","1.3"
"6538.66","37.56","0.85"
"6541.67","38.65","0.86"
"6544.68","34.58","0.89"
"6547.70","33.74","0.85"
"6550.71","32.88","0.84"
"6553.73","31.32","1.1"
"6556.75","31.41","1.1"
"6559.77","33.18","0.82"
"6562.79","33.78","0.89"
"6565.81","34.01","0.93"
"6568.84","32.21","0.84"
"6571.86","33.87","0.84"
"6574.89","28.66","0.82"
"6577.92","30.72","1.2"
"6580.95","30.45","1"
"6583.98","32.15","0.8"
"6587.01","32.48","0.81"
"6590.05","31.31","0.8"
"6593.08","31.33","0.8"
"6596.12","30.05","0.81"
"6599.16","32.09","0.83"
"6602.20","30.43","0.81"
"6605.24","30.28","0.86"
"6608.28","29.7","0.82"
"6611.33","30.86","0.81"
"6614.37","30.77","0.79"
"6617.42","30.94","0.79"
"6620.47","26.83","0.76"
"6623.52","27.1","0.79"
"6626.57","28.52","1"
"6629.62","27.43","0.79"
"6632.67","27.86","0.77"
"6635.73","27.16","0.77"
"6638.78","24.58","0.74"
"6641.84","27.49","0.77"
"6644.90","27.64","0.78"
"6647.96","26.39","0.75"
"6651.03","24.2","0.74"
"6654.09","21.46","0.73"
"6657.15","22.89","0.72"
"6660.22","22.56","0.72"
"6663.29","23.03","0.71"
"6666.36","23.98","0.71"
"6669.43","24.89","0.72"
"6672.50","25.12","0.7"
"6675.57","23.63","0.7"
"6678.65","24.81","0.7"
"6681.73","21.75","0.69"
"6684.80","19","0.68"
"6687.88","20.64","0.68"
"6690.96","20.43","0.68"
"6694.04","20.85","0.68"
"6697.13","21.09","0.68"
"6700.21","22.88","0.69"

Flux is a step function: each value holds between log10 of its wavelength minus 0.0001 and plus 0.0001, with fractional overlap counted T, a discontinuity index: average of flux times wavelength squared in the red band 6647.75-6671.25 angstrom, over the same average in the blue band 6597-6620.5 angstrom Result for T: 0.8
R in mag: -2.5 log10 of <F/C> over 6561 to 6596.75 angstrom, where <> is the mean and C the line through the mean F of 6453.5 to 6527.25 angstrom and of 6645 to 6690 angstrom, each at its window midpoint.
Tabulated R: -0.16 mag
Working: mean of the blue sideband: 31.4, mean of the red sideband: 23.3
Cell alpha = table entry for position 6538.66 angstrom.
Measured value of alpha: 37.56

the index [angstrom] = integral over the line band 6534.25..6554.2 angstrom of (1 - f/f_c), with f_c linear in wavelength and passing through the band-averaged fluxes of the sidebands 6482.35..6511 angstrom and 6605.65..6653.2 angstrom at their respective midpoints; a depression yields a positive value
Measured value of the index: -3.5 angstrom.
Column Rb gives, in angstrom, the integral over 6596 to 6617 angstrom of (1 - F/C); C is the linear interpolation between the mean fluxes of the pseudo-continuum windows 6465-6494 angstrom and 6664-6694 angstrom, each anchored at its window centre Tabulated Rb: -4.11 angstrom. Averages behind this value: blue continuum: 30.9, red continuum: 22.6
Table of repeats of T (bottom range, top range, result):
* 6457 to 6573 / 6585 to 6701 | 0.84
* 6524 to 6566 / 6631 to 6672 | 0.75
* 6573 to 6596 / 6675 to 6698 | 0.71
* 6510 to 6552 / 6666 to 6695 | 0.68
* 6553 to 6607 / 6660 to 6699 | 0.73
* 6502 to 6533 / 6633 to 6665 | 0.77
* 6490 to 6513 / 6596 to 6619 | 1.02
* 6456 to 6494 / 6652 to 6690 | 0.79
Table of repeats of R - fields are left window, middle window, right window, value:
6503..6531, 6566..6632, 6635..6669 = -0.084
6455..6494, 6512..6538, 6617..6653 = -0.156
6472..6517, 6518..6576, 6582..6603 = -0.081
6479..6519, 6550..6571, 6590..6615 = -0.060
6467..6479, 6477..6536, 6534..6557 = 0.023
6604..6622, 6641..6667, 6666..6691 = 0.049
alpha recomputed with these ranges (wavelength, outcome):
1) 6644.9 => 27.64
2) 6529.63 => 35.15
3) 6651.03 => 24.2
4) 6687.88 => 20.64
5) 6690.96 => 20.43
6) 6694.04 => 20.85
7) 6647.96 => 26.39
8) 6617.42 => 30.94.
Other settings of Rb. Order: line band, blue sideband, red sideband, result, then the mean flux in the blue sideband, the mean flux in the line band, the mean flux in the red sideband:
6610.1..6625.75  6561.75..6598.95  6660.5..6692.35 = -0.6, 31.7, 29.2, 22.7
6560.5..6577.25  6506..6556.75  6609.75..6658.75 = -0.5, 34.1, 32.4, 27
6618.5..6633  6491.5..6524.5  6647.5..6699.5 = -1.3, 31.9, 27.6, 22.7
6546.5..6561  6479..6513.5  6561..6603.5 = -0.4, 31.1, 32.5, 31.7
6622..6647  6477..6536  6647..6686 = -2.1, 32.3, 27.2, 23.4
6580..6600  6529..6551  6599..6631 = -0.1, 35.1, 31.4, 29.4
